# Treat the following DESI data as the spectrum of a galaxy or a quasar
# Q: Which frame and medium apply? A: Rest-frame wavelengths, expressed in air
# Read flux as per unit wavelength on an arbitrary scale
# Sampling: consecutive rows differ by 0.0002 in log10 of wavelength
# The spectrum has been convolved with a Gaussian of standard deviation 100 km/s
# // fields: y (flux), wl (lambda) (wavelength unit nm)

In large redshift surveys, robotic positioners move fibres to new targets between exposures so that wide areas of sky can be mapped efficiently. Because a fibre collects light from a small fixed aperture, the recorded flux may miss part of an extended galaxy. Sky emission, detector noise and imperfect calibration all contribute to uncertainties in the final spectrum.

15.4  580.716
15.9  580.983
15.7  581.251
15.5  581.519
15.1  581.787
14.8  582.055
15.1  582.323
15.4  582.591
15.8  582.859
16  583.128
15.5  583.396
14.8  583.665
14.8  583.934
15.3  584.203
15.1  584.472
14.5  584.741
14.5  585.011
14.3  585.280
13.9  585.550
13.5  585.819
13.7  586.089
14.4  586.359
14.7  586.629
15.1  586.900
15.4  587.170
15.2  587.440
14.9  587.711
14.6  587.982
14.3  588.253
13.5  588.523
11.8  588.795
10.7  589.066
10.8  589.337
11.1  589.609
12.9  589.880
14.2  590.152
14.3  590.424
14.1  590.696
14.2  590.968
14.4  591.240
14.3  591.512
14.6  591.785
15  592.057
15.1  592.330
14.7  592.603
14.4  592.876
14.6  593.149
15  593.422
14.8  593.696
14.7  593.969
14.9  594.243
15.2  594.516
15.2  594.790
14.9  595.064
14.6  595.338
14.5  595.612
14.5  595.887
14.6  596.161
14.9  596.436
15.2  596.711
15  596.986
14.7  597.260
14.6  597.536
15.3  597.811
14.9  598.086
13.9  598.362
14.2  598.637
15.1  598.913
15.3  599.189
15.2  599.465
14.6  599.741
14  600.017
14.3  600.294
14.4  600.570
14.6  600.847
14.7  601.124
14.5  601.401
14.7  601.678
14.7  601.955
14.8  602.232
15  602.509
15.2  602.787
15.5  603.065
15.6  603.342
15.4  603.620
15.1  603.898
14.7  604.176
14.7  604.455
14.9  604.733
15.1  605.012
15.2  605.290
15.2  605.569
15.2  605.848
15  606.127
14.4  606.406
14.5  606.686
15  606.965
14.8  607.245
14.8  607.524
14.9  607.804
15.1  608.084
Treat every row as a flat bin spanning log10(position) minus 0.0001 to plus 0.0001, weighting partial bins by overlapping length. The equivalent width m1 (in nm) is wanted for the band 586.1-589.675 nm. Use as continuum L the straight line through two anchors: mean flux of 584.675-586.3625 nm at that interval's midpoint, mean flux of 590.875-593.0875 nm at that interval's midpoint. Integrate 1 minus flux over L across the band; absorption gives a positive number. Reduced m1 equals 0.16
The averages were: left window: 14.1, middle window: 13.6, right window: 14.6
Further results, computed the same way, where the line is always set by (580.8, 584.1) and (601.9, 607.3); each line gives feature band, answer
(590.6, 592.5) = 0.08 nm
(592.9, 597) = 0.09 nm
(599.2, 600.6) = 0.05 nm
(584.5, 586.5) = 0.15 nm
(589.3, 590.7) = 0.21 nm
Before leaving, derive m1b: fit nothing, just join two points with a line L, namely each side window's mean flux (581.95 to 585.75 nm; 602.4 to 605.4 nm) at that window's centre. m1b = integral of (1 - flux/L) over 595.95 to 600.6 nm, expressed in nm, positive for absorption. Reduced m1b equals 0.11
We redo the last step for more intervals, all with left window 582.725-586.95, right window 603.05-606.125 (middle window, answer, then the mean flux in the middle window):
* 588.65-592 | 0.379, 13.2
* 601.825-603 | 0.009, 15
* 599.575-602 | 0.089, 14.5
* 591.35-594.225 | 0.032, 14.7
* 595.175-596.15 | 0.026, 14.6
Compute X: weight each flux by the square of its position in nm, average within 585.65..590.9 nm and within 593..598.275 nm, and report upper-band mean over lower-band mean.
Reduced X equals 1.1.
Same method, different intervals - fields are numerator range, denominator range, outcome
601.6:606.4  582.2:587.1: 1.08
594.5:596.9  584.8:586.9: 1.08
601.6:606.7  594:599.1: 1.04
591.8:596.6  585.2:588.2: 1.05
